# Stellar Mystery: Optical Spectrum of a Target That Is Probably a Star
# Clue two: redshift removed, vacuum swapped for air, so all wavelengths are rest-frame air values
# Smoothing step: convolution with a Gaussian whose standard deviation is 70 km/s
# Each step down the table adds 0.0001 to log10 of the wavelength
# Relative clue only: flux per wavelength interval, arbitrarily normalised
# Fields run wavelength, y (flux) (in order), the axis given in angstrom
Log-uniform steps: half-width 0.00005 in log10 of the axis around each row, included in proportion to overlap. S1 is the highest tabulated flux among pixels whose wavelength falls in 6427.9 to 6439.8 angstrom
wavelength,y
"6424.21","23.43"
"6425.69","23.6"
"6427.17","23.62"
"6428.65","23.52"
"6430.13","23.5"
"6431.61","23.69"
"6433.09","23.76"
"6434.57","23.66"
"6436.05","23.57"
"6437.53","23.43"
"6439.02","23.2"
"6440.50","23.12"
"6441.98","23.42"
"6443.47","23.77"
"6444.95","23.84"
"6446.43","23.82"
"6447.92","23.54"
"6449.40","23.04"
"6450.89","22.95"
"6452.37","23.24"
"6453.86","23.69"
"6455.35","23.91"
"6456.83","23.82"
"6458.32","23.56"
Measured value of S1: 23.76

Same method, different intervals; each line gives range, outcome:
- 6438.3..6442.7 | 23.42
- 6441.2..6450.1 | 23.84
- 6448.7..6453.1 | 23.24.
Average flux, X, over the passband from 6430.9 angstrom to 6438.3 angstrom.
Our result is 23.6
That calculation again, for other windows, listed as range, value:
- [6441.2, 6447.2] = 23.7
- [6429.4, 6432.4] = 23.6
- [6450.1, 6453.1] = 23.1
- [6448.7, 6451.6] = 23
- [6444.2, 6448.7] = 23.8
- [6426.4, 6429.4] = 23.6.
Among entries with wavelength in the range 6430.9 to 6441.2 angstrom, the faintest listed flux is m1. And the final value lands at 23.12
